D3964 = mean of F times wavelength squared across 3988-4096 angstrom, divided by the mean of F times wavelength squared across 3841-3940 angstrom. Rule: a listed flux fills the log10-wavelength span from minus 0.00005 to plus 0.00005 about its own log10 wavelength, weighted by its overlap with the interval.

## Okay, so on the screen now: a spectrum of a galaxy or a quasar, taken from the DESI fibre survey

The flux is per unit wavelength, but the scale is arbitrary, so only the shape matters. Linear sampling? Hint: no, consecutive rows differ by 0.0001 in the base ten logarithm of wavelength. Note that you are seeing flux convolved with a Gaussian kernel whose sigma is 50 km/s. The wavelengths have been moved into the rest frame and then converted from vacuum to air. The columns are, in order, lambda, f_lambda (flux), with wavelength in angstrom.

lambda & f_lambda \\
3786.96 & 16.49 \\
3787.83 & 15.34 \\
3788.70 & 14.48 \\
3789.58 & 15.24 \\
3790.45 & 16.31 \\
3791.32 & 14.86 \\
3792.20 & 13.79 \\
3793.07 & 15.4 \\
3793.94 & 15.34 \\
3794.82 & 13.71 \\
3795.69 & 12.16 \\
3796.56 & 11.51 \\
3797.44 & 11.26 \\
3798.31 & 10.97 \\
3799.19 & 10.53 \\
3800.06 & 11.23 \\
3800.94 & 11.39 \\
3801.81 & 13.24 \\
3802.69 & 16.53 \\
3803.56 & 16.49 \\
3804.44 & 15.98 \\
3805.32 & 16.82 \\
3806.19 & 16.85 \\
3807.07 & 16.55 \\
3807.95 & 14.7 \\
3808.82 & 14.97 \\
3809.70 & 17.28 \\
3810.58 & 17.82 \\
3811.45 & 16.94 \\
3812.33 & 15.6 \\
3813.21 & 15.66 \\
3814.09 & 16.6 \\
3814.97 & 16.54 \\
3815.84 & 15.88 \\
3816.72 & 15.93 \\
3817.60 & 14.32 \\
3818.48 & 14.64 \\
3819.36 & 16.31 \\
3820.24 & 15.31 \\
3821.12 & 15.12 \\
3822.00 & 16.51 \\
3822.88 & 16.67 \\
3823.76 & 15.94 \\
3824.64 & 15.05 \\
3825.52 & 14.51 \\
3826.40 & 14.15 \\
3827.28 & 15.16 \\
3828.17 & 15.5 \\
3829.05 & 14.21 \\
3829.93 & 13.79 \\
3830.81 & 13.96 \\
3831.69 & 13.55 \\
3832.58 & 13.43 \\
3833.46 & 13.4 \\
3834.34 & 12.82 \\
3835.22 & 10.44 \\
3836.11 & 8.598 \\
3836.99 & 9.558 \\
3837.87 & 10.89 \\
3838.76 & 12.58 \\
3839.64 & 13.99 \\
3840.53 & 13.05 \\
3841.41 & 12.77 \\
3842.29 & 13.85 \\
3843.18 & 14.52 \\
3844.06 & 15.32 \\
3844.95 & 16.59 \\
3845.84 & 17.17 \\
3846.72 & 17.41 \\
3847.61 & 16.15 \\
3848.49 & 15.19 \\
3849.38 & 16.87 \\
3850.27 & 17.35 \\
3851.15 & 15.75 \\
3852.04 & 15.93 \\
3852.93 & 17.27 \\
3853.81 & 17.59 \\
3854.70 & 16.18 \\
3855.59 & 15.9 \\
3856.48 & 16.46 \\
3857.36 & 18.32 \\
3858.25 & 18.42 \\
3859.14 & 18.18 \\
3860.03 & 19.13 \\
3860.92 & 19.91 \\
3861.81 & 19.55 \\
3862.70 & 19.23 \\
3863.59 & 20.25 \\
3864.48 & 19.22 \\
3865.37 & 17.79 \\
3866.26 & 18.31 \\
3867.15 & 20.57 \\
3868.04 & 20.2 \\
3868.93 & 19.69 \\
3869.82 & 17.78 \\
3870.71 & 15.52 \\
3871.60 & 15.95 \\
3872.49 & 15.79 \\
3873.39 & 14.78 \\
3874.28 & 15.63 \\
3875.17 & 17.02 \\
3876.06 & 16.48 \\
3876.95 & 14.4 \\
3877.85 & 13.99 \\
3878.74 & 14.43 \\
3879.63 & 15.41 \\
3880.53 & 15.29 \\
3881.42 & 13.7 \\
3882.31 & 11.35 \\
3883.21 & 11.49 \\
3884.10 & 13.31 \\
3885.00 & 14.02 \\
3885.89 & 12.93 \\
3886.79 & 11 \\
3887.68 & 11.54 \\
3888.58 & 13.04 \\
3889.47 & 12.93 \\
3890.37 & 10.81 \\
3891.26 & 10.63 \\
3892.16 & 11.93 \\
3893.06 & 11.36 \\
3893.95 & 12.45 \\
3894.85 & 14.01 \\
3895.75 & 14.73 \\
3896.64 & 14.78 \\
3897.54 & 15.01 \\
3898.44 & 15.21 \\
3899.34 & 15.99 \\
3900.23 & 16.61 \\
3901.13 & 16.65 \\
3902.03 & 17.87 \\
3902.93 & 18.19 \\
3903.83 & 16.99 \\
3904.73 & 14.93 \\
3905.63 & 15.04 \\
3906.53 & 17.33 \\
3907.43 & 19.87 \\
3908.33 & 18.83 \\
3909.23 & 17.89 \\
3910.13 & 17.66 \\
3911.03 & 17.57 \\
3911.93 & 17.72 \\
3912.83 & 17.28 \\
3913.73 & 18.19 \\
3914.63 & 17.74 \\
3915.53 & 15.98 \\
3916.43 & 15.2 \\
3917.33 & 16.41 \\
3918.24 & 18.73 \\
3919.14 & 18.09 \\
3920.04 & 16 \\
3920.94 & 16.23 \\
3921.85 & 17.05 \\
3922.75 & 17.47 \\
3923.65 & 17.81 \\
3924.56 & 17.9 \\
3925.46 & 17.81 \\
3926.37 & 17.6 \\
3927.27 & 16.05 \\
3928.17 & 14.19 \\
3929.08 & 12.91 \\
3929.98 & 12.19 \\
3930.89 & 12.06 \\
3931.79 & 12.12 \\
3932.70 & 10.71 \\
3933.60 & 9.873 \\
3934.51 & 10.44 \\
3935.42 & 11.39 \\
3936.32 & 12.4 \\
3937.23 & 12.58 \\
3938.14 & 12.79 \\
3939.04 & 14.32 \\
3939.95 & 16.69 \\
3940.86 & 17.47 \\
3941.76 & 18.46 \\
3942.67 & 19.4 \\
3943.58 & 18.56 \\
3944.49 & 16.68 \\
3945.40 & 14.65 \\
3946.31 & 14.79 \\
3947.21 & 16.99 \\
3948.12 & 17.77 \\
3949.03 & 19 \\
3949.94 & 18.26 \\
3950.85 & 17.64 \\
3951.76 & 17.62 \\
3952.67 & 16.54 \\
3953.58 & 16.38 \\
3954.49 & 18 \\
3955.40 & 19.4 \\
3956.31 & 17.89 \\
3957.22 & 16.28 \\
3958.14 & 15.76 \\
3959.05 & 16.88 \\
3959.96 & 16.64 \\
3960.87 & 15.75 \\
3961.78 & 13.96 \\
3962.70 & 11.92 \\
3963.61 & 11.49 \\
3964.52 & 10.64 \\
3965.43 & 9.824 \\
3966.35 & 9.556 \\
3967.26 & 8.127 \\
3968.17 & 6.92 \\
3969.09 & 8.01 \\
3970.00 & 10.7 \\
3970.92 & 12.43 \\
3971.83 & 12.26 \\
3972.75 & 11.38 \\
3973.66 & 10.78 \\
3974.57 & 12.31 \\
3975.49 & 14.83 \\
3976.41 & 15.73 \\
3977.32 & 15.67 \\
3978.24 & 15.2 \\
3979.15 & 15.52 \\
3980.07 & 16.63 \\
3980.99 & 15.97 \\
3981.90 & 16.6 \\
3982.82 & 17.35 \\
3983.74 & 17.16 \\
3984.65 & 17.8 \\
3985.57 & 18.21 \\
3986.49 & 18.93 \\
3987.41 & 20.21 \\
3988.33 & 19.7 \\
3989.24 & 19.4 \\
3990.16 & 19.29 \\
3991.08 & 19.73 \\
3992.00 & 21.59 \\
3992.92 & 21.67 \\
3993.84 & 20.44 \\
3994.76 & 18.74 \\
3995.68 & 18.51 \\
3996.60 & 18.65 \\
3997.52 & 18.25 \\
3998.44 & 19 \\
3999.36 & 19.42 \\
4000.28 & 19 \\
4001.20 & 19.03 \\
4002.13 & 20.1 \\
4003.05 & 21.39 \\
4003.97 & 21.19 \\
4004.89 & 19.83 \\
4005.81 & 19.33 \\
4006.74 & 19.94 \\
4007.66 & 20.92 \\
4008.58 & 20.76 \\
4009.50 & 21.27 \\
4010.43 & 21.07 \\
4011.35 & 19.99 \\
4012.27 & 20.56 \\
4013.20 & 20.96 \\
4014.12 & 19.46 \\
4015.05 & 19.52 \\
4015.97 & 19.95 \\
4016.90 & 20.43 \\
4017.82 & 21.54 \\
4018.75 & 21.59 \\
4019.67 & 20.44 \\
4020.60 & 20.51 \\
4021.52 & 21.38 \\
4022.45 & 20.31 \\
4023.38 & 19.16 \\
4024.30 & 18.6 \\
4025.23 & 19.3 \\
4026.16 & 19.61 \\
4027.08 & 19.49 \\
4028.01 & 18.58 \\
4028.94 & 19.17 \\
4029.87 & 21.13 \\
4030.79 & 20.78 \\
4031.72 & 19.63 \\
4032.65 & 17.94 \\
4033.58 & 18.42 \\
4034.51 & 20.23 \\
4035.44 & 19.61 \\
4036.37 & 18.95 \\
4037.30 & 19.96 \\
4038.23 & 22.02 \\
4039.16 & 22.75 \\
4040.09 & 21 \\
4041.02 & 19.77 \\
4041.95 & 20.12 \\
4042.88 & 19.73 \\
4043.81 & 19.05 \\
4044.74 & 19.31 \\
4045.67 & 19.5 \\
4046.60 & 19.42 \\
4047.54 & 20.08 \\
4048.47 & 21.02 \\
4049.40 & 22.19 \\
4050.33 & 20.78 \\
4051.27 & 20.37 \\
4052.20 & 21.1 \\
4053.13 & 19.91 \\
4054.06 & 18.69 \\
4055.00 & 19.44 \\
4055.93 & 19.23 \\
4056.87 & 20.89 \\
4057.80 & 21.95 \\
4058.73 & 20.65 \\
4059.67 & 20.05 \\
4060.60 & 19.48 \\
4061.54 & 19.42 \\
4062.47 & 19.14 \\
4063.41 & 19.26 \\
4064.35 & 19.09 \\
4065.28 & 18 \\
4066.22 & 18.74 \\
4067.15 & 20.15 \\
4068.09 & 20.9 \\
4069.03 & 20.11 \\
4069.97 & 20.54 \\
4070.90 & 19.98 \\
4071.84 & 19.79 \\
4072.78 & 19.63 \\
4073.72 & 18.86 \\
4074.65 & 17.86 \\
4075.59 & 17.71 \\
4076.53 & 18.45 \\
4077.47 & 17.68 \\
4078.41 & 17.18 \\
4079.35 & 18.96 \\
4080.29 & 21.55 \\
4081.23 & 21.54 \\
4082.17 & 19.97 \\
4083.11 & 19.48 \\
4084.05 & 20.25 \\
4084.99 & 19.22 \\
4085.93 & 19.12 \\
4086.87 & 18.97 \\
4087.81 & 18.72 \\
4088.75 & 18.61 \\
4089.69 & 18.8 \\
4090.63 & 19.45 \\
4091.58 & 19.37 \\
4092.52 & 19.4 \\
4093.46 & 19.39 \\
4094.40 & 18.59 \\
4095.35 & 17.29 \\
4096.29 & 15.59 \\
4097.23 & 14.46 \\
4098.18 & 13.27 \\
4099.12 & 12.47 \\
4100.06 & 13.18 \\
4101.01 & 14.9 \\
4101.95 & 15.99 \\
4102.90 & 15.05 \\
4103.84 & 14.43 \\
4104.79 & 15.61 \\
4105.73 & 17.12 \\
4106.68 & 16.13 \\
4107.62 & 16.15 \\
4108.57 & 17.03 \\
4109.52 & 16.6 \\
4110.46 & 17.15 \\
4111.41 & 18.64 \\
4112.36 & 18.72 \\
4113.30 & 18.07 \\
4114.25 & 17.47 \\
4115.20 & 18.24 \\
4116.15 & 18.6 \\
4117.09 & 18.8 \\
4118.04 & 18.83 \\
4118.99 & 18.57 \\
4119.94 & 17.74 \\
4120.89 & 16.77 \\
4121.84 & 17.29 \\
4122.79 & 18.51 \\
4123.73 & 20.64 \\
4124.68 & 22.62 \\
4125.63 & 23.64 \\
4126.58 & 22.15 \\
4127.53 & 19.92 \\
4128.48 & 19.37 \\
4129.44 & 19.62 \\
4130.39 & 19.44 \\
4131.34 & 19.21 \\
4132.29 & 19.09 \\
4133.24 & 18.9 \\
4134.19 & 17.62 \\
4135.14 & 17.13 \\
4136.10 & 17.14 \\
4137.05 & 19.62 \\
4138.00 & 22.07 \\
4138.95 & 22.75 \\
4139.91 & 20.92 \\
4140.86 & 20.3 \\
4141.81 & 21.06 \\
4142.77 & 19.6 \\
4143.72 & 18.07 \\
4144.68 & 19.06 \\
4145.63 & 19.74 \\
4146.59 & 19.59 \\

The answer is 1.36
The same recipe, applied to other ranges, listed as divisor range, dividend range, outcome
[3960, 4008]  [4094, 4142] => 1.18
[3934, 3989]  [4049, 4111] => 1.30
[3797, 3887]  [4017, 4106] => 1.39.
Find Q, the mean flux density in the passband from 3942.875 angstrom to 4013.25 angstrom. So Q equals 16.8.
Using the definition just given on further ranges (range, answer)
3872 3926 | 15.4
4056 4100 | 18.9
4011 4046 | 20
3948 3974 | 14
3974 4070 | 19.5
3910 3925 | 17.2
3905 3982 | 15.2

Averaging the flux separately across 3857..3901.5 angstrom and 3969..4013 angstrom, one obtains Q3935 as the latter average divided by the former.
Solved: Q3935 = 1.15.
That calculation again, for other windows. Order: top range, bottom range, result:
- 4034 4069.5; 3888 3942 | 1.31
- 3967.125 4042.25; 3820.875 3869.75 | 1.17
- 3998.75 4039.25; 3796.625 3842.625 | 1.40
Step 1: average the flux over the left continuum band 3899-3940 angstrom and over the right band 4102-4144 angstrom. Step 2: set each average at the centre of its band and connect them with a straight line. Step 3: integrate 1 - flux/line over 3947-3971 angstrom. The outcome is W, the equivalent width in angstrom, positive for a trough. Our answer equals 2.7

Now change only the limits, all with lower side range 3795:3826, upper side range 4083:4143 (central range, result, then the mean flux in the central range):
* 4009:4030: -3.5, 20.2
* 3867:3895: 2.5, 14.3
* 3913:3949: 1.7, 15.5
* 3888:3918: 0.6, 15.7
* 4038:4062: -3.7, 20.3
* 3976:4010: -3.8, 18.9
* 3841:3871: -3.7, 17.4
